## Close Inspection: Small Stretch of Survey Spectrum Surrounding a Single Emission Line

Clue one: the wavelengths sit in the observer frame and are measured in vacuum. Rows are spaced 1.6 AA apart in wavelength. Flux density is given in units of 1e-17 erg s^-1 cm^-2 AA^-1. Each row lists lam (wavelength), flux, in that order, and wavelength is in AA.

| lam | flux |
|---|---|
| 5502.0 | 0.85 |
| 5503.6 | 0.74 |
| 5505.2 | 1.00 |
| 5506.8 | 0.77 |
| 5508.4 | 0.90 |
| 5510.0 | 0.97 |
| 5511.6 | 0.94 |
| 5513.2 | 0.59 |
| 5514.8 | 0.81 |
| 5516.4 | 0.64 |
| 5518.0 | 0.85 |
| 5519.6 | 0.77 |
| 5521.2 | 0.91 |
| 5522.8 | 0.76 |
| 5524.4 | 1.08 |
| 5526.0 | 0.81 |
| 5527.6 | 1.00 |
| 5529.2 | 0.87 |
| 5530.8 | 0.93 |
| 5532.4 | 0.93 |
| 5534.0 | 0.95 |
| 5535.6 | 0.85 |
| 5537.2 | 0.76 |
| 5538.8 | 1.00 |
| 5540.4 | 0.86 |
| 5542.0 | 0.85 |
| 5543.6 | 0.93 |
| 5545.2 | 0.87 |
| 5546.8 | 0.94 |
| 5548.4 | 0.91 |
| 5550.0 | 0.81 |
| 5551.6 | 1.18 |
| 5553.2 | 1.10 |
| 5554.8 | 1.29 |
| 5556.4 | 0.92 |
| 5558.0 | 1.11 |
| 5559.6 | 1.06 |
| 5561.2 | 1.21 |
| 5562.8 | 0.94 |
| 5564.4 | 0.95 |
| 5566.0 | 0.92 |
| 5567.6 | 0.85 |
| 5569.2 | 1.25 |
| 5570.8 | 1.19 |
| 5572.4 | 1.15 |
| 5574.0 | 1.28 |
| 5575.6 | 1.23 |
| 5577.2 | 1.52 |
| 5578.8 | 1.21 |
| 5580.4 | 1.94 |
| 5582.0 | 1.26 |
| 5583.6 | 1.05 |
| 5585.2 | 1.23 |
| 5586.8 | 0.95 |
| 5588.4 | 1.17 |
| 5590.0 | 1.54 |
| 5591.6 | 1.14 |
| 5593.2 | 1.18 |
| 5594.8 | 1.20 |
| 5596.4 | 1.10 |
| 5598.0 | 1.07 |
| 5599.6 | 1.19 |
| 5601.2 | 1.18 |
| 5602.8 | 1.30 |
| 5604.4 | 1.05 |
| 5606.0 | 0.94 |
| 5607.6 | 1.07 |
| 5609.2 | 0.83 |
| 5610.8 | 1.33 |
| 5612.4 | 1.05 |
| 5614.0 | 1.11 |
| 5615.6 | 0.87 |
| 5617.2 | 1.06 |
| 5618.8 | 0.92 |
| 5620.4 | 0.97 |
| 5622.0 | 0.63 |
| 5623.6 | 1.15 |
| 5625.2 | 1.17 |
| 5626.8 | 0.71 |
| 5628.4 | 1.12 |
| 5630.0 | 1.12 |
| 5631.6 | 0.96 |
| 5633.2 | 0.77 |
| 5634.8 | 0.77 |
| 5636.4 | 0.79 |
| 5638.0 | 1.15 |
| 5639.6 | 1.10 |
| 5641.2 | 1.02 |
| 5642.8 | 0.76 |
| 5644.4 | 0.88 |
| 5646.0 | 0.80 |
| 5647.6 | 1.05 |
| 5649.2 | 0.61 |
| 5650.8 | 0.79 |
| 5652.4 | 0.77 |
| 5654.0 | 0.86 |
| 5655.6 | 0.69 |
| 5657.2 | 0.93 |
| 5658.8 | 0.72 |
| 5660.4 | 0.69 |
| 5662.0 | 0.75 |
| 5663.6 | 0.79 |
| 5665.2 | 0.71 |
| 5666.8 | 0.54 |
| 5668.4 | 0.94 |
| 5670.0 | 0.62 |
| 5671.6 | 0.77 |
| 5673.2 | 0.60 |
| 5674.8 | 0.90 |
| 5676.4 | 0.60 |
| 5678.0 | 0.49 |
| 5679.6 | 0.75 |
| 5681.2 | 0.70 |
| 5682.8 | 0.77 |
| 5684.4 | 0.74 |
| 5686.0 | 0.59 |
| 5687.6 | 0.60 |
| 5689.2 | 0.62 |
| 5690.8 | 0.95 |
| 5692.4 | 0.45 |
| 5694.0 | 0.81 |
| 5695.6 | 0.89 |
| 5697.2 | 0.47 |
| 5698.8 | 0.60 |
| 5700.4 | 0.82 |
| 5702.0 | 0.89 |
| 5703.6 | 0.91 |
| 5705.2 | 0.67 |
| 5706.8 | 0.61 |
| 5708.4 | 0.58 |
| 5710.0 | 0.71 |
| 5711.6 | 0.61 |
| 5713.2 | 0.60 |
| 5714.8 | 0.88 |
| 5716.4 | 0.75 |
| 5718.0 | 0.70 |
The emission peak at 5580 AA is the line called C III] 1909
